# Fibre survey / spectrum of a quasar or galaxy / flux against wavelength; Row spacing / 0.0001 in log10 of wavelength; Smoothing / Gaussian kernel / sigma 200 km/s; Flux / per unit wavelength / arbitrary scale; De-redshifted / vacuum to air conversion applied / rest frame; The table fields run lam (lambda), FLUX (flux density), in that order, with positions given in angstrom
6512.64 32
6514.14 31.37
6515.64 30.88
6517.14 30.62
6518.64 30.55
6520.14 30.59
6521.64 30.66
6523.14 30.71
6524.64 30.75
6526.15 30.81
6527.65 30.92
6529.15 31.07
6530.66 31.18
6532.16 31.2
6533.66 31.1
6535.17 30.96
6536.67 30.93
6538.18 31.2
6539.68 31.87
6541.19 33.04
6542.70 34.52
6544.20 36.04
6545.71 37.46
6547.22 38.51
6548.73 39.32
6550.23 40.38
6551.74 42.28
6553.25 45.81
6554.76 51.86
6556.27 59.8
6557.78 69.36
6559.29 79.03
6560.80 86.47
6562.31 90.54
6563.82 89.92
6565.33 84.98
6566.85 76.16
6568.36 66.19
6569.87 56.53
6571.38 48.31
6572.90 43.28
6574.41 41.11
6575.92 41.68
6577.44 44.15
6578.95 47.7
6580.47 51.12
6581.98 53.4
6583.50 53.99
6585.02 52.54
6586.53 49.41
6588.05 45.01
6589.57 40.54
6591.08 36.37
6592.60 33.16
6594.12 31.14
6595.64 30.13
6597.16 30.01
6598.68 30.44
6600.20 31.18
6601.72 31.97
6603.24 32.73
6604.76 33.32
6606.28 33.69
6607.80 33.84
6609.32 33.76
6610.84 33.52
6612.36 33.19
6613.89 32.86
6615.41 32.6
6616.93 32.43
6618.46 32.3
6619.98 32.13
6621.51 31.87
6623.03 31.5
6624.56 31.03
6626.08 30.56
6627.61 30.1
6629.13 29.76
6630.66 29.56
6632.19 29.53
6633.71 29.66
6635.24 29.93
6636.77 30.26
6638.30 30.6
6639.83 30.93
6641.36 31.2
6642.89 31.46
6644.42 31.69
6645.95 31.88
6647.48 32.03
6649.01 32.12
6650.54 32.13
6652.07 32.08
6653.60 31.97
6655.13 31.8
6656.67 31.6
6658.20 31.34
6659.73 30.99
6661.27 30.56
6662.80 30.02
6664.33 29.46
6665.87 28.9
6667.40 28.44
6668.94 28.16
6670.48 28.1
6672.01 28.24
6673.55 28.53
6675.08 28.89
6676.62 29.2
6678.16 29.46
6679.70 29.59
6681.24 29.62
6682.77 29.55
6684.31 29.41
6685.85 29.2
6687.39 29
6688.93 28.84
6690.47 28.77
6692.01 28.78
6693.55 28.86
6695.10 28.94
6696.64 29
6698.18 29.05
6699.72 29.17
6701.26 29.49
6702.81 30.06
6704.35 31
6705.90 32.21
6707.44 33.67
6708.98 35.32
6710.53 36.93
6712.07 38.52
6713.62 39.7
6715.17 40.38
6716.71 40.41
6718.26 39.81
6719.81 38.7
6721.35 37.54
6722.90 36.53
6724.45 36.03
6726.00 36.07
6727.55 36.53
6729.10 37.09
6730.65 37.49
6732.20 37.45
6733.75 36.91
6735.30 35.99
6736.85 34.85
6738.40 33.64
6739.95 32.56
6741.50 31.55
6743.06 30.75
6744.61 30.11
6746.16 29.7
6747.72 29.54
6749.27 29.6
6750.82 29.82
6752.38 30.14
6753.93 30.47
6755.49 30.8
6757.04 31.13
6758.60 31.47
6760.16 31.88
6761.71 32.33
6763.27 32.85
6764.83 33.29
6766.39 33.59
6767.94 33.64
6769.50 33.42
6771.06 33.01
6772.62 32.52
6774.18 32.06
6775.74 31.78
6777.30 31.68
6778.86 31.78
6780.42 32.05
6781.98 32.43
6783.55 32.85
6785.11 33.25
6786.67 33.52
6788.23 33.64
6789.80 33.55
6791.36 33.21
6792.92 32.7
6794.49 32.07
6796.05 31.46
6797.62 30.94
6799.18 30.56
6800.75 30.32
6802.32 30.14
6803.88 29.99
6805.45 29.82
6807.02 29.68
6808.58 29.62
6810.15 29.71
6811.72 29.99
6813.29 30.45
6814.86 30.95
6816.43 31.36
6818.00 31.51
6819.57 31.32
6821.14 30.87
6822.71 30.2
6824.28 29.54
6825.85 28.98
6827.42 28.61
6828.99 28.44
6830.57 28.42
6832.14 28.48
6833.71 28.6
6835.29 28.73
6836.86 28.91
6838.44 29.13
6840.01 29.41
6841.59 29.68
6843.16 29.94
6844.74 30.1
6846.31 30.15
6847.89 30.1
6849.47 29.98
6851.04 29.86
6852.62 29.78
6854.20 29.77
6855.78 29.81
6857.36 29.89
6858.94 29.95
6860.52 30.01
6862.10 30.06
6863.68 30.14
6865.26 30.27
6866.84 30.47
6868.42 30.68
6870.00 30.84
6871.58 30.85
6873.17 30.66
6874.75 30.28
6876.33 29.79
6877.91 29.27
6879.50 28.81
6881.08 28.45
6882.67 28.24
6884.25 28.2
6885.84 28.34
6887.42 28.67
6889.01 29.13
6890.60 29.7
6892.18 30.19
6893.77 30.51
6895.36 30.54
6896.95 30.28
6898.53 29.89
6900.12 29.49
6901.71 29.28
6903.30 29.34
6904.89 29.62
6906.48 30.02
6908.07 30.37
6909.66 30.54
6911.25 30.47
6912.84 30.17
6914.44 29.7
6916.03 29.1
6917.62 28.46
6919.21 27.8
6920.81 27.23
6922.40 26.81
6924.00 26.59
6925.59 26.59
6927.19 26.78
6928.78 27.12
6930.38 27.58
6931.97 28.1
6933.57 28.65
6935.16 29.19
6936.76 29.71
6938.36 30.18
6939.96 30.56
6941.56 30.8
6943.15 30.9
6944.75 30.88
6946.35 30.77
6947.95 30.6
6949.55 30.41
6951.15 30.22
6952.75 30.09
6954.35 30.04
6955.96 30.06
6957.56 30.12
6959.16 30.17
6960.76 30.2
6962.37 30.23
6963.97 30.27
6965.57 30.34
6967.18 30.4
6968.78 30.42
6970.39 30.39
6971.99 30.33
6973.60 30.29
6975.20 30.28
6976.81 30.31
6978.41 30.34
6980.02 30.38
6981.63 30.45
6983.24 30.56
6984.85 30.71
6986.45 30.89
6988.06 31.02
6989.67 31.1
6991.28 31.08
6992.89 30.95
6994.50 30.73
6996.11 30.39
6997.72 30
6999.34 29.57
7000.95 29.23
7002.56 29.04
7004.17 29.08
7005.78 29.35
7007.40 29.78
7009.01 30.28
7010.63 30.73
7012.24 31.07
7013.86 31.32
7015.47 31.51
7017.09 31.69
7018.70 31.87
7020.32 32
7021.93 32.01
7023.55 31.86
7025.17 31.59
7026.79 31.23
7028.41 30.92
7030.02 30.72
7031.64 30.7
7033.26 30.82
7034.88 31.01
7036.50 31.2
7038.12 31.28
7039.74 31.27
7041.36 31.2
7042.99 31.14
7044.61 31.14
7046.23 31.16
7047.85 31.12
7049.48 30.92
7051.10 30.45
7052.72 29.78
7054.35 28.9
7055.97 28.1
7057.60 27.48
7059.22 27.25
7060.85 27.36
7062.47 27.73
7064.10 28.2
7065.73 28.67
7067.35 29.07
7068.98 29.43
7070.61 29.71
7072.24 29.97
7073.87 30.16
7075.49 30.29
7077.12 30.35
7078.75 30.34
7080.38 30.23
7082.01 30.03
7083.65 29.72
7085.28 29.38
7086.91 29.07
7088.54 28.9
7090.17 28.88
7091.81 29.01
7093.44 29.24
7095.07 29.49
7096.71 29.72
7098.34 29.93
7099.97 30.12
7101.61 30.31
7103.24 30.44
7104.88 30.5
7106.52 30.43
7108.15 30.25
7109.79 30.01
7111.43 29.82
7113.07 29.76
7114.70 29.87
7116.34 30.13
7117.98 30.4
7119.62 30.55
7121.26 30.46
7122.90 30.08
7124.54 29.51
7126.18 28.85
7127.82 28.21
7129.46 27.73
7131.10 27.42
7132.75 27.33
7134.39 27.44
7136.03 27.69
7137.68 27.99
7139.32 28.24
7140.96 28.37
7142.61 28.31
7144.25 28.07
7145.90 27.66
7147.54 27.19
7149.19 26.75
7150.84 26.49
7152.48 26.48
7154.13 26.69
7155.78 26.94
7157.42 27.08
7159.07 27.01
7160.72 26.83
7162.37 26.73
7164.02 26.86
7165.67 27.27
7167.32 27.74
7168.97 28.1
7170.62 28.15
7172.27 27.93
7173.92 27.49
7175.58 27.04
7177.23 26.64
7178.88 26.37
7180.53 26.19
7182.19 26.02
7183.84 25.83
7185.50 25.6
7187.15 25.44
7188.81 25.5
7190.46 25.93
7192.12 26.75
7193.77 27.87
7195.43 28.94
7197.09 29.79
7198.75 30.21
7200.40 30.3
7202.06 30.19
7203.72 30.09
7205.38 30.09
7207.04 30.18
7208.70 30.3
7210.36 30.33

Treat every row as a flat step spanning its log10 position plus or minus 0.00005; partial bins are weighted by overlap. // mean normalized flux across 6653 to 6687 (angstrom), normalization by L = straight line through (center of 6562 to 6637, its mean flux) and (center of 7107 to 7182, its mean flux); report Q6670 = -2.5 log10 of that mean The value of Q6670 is 0.31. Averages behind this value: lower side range 41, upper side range 28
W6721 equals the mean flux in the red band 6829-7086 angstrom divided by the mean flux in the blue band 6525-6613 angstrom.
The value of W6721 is 0.7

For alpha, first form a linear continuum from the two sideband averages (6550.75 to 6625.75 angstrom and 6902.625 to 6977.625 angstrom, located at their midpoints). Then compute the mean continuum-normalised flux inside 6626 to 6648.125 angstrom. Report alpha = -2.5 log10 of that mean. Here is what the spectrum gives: 0.39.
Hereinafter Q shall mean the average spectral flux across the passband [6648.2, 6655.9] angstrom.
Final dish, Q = 32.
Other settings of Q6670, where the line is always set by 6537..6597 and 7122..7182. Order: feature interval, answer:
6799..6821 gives 0.32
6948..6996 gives 0.13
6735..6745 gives 0.31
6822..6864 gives 0.31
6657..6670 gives 0.48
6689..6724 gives 0.30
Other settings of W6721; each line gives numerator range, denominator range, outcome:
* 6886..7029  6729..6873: 0.96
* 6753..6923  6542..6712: 0.81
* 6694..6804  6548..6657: 0.80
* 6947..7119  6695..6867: 0.95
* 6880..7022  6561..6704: 0.83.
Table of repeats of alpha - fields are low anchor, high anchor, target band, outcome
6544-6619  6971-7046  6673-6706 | 0.40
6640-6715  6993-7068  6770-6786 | -0.06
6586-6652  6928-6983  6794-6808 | 0.02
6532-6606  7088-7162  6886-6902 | 0.21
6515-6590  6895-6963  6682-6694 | 0.35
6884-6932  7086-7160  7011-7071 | -0.06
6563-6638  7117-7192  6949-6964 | 0.06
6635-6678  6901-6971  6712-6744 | -0.21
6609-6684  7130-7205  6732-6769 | -0.07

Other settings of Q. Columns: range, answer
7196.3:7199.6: 30.1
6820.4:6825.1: 30.2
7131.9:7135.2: 27.3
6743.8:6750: 29.8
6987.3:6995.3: 31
